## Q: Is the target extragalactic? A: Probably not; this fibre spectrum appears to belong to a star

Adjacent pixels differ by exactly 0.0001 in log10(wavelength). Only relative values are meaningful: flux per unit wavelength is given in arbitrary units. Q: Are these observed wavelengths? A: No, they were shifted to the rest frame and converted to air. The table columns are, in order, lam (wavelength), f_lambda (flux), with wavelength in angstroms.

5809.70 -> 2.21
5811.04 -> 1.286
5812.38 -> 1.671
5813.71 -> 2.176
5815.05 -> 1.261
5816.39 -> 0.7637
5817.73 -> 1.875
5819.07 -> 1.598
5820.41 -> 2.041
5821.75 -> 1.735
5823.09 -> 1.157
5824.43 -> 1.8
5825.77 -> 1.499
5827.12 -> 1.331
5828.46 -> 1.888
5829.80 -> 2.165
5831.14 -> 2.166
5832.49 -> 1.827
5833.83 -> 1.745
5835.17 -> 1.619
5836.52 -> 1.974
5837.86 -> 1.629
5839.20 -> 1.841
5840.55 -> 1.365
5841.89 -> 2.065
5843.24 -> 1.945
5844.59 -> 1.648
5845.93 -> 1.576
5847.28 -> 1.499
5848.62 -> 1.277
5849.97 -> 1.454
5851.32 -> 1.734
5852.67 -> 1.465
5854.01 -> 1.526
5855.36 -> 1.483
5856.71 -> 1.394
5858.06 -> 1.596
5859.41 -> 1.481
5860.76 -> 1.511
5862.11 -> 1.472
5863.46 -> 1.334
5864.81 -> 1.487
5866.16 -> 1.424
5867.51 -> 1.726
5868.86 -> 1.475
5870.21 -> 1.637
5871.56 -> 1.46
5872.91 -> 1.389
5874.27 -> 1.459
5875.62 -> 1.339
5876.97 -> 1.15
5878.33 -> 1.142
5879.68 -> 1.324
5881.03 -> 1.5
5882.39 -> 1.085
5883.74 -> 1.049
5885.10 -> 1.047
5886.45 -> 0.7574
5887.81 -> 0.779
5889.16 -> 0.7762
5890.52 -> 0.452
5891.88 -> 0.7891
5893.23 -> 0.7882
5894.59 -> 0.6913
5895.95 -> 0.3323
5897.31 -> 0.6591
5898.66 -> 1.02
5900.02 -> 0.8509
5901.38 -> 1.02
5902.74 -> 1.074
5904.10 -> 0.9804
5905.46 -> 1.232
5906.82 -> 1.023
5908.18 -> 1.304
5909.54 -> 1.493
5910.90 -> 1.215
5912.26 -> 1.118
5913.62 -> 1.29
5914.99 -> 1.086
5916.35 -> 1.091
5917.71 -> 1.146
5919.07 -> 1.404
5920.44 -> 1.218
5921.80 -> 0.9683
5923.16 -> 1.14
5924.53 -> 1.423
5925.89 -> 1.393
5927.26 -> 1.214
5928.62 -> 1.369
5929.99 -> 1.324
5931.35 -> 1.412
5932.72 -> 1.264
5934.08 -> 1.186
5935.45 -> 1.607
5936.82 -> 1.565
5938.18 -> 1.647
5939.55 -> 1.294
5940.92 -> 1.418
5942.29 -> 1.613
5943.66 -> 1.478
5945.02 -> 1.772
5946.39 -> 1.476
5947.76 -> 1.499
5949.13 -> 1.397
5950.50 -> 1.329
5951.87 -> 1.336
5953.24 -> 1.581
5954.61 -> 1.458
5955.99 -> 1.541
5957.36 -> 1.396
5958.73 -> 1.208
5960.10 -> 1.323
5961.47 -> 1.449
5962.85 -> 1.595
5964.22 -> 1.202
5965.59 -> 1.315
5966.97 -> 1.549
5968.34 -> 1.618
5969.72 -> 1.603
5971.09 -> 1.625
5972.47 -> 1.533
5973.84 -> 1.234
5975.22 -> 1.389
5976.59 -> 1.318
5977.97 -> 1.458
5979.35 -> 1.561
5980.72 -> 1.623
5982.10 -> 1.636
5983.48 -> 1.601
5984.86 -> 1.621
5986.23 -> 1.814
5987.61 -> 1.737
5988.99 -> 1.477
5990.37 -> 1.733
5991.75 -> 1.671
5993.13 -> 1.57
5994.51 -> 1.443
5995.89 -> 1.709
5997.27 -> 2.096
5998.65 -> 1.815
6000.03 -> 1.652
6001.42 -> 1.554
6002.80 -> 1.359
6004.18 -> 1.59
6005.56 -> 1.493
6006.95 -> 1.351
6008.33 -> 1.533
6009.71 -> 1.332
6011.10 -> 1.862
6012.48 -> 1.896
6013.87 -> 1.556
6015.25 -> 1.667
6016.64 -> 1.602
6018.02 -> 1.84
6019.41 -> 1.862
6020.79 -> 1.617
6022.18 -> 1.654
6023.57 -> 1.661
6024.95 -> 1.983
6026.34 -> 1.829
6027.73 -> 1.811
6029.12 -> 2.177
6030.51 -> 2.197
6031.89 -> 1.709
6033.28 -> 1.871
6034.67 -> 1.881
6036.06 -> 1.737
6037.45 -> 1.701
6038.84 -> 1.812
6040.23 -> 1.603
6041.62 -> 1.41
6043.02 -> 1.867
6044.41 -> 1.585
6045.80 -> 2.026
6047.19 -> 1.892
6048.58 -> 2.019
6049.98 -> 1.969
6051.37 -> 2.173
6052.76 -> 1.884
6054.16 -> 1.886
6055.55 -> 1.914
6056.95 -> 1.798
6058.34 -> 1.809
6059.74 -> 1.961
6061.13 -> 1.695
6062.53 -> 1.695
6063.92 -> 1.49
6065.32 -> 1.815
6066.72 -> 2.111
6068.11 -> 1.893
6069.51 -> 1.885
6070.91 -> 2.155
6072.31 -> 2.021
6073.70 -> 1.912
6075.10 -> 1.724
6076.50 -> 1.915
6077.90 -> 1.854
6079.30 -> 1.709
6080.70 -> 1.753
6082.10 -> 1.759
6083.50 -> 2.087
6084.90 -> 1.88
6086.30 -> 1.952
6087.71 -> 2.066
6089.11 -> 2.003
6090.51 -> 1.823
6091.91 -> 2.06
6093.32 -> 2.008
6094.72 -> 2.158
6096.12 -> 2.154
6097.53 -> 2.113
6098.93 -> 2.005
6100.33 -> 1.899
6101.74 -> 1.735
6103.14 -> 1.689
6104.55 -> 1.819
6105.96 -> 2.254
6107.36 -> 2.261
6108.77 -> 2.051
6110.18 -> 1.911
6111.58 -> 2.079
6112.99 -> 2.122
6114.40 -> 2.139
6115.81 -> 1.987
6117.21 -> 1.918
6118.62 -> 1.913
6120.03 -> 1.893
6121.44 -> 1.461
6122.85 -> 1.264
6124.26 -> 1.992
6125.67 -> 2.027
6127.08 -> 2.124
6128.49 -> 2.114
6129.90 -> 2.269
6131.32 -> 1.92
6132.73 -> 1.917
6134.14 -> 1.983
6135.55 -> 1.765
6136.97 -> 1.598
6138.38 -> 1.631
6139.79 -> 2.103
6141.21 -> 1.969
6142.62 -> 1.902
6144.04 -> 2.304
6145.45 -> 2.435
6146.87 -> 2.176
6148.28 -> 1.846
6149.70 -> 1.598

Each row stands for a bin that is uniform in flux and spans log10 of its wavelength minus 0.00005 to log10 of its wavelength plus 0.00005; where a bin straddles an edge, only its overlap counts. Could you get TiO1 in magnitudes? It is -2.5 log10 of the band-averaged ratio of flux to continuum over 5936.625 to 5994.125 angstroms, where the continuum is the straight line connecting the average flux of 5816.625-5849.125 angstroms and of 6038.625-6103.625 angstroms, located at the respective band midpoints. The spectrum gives 0.20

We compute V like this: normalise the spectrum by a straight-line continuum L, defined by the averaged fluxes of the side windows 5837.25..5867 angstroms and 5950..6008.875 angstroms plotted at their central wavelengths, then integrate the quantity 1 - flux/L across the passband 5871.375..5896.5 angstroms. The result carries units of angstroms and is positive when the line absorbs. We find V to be 8.7 angstroms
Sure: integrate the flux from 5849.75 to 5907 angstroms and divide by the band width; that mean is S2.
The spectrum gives 1.19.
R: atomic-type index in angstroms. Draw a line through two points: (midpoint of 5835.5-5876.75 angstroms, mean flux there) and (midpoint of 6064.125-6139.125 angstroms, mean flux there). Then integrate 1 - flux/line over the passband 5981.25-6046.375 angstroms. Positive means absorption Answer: 3.3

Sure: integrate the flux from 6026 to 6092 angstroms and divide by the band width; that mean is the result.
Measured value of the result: 1.87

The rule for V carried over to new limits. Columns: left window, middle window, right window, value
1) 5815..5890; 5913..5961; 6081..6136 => 8.2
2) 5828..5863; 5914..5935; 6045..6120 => 6.1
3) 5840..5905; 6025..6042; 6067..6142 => -0.9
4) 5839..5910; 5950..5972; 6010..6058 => 1.7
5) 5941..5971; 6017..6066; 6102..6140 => -3.4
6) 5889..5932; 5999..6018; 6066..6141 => -0.9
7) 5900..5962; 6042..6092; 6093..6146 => -2.7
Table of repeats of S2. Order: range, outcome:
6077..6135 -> 1.95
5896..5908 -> 0.962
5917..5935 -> 1.27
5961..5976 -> 1.46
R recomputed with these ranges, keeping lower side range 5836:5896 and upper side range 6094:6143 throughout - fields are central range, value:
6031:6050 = -0.29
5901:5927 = 4.80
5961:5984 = 1.62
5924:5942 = 1.31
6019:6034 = -1.06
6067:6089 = -0.71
